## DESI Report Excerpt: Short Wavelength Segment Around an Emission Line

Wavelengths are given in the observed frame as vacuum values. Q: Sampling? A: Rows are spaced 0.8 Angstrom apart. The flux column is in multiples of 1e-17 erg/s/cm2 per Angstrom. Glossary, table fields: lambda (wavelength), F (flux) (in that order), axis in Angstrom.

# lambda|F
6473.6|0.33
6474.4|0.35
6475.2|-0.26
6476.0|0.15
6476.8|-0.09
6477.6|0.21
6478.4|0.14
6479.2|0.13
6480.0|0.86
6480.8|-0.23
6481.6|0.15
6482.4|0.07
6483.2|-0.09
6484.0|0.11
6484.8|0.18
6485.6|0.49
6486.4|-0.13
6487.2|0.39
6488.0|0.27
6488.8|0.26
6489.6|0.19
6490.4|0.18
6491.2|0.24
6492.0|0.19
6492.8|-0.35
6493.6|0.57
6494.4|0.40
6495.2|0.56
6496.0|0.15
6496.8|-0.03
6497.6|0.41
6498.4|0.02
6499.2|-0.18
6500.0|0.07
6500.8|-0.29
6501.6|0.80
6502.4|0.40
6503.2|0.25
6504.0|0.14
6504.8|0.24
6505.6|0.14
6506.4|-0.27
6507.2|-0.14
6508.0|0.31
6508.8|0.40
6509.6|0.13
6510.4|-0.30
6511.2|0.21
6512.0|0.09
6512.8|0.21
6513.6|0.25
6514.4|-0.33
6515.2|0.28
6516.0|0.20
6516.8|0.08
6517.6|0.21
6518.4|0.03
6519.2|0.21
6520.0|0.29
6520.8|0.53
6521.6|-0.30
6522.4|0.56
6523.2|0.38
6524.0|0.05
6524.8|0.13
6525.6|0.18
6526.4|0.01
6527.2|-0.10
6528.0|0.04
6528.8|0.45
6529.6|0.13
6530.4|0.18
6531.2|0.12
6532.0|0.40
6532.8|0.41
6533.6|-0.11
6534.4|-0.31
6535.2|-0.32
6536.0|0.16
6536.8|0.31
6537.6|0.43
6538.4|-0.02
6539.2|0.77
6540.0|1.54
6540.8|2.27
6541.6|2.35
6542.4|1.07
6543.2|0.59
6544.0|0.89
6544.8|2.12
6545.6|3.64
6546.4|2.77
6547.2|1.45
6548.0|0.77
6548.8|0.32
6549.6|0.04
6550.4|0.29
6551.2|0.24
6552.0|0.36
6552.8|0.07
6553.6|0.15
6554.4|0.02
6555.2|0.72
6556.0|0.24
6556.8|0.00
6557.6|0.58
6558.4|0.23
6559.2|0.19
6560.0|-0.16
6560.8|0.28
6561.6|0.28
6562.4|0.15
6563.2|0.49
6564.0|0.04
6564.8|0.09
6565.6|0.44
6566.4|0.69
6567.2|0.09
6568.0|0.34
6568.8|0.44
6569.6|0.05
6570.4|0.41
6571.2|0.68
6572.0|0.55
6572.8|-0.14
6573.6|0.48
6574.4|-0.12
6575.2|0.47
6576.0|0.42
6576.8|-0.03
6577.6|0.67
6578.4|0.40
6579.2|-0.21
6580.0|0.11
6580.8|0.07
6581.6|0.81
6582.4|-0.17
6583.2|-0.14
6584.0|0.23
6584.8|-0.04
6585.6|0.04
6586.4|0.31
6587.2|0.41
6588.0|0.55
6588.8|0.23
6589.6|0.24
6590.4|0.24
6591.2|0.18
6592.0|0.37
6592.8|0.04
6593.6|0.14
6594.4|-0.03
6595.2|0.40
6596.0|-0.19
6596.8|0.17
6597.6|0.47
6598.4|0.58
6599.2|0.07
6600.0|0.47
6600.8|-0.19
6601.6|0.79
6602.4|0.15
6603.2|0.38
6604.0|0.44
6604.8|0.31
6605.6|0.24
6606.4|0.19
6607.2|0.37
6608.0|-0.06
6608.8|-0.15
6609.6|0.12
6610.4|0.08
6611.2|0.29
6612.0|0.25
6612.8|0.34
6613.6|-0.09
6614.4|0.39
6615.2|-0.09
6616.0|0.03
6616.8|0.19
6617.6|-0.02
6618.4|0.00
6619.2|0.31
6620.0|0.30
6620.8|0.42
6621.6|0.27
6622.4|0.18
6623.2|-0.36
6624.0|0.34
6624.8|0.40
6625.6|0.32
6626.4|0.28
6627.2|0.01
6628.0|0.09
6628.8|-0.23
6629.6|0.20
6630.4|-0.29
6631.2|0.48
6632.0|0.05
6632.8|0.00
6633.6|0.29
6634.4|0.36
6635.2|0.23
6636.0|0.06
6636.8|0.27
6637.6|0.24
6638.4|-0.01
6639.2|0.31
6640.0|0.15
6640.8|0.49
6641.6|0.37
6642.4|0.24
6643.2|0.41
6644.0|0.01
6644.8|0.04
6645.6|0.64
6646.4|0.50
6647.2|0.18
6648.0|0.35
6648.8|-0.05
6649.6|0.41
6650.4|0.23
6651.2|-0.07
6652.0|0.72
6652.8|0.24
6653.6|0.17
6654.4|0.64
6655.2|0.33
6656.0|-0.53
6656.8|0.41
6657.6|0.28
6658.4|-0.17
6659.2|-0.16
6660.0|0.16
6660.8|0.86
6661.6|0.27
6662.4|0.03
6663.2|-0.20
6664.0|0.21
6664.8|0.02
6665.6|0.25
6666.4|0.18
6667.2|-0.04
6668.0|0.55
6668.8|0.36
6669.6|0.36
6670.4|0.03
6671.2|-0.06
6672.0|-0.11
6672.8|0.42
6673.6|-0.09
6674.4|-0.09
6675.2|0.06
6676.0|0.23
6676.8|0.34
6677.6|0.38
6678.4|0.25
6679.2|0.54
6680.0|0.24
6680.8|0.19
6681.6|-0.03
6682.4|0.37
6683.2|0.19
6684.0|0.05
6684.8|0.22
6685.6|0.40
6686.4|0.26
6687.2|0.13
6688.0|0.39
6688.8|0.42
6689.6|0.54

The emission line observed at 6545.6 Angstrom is [O II]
